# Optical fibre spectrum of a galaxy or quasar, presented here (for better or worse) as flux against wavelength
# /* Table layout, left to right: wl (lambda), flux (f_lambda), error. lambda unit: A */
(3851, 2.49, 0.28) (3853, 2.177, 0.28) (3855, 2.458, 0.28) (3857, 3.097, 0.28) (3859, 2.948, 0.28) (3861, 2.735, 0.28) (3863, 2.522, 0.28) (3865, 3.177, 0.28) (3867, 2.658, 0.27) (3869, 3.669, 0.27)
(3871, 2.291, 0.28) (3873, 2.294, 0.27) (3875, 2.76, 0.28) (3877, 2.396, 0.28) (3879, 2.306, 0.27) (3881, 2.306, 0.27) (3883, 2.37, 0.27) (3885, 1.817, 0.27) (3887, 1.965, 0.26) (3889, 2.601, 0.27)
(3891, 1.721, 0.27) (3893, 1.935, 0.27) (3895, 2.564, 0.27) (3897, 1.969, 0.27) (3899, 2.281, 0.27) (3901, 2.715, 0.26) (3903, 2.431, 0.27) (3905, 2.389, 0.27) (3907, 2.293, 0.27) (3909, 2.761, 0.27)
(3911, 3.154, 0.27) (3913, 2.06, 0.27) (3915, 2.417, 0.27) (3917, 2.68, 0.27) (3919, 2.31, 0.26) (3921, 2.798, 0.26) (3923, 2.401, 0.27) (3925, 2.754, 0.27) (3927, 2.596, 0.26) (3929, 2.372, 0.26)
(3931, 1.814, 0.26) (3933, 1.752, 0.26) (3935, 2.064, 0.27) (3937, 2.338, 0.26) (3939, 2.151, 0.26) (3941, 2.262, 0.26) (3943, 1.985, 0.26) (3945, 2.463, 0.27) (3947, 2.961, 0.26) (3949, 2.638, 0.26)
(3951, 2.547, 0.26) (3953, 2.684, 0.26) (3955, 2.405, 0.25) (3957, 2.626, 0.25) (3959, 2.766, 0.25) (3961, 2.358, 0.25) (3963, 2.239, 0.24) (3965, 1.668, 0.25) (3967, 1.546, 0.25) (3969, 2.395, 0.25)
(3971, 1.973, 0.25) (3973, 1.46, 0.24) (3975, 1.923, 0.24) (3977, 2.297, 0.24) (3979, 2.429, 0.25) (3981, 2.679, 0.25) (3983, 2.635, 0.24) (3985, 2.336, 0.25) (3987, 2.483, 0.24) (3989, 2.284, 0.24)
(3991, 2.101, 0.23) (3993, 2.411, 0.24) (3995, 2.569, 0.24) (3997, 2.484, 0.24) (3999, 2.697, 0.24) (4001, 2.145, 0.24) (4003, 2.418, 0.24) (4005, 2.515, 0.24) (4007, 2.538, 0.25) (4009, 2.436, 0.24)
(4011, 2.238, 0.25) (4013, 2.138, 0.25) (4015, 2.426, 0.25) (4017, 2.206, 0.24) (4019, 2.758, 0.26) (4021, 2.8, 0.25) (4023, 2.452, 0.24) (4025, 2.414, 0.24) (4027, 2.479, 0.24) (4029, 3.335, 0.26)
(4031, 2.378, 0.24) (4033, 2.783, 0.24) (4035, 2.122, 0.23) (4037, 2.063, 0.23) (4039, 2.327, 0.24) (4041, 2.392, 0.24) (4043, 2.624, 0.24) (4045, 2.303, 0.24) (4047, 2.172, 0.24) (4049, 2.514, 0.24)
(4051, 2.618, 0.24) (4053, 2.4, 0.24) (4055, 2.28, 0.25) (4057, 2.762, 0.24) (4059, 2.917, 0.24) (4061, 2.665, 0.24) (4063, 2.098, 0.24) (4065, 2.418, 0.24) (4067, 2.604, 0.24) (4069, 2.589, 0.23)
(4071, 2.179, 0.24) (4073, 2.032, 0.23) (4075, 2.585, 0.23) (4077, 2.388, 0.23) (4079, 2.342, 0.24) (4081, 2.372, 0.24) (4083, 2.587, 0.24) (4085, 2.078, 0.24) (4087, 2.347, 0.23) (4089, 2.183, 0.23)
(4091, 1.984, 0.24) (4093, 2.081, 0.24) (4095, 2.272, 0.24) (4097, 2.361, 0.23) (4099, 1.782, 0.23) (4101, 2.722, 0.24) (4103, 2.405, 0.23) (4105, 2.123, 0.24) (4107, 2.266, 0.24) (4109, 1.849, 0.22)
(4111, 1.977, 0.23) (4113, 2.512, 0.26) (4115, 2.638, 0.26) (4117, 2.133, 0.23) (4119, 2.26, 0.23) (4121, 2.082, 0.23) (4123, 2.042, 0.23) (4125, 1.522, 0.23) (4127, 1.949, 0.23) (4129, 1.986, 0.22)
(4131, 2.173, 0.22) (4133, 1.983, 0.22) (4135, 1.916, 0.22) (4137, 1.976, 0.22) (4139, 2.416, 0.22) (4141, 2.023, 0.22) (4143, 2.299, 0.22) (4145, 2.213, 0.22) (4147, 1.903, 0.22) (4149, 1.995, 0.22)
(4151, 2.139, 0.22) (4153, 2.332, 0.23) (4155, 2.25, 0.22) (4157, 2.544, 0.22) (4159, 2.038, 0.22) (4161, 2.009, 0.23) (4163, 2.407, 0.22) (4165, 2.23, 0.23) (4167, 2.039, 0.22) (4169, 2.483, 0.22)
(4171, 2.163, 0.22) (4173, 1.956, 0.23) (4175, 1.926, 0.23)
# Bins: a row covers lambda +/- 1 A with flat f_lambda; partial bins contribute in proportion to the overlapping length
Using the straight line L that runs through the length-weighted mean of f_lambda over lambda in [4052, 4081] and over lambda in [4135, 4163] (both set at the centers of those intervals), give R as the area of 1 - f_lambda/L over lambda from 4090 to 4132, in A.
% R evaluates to 2.7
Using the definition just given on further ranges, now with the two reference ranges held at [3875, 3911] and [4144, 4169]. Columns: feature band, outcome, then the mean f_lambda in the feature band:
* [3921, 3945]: 0.4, 2.26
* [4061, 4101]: -1.3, 2.3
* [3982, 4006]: -1.6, 2.42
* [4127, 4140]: 0.8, 2.07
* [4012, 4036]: -2.9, 2.52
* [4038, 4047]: -0.6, 2.38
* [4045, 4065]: -2.1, 2.48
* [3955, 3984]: 0.8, 2.22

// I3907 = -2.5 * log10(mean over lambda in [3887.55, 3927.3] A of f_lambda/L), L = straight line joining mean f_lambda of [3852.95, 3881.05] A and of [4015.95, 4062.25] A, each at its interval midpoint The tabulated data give 0.09 mag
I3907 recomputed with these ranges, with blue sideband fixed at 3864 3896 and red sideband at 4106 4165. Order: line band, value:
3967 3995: 0.030 mag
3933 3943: 0.108 mag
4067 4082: -0.080 mag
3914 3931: -0.053 mag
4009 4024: -0.075 mag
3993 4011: -0.079 mag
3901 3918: -0.062 mag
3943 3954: -0.109 mag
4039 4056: -0.081 mag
